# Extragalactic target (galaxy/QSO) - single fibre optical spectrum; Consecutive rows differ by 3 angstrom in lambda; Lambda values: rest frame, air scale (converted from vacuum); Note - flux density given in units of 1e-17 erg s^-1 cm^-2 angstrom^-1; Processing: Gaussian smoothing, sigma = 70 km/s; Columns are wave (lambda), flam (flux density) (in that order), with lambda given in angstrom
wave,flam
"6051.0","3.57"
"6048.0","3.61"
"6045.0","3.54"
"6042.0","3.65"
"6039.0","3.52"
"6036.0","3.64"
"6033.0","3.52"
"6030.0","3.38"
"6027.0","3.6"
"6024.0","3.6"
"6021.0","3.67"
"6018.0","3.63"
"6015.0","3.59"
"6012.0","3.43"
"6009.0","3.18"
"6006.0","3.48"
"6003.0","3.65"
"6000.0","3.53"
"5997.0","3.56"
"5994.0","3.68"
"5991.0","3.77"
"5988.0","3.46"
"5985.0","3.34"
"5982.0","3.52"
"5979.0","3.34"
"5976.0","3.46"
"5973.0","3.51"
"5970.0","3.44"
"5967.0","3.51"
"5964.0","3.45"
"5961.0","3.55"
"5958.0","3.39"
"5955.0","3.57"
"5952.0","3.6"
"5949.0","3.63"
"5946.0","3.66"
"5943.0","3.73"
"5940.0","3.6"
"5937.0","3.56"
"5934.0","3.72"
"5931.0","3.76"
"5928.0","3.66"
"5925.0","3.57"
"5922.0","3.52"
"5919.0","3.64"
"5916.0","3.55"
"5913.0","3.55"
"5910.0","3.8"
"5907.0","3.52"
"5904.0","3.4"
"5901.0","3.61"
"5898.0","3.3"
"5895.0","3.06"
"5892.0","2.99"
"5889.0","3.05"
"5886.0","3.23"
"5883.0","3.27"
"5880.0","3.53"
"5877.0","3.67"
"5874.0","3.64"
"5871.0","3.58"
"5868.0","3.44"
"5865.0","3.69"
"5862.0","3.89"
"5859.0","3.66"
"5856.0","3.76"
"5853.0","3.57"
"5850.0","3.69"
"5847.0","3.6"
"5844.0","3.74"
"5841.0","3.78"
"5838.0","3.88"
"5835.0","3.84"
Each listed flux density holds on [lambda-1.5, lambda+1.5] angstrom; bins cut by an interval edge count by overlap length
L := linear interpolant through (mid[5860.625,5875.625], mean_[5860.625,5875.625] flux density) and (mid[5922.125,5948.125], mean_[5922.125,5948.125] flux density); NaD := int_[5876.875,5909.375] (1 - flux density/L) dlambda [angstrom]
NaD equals 2.8 angstrom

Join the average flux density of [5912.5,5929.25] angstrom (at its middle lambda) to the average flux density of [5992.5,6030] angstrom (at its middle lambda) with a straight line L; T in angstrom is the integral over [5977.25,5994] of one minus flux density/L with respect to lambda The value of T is 0.2 angstrom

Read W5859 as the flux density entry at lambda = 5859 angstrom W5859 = 3.66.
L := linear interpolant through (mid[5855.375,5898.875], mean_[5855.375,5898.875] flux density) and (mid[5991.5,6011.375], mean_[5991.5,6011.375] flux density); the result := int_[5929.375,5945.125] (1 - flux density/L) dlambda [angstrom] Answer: -0.86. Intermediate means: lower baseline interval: 3.45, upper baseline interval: 3.52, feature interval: 3.67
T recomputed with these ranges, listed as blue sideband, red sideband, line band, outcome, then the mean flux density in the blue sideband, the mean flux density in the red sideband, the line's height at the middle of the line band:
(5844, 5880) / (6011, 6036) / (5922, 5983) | 0.7 angstrom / 3.65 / 3.56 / 3.6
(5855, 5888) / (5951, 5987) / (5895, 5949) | -1.0 angstrom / 3.57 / 3.47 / 3.52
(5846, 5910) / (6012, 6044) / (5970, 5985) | 0.4 angstrom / 3.49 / 3.57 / 3.54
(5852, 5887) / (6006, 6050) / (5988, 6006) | -0.3 angstrom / 3.58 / 3.54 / 3.55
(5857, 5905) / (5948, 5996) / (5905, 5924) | -0.7 angstrom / 3.44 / 3.51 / 3.47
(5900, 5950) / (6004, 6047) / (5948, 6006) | 0.8 angstrom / 3.62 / 3.53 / 3.57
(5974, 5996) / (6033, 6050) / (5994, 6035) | 0.2 angstrom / 3.51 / 3.58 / 3.55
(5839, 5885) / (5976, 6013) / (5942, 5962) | -0.3 angstrom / 3.63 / 3.49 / 3.54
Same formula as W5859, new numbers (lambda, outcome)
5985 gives 3.34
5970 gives 3.44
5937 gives 3.56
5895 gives 3.06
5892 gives 2.99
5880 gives 3.53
